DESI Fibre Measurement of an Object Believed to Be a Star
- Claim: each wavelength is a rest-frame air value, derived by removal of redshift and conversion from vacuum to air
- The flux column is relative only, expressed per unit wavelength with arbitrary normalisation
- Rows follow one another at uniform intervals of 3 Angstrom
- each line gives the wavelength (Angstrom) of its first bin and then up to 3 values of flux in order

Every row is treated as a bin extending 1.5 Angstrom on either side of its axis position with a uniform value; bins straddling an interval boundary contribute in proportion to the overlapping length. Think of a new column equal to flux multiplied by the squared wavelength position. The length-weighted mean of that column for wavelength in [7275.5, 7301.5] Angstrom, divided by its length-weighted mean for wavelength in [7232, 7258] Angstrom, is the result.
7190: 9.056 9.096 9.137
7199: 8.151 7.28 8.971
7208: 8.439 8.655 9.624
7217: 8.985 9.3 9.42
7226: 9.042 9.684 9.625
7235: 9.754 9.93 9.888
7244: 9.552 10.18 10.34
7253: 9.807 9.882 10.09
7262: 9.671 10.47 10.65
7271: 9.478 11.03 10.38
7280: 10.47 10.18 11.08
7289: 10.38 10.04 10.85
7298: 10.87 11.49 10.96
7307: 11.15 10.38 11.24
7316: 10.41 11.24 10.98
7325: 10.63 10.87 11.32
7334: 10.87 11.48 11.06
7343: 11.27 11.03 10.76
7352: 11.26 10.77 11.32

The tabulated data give 1.08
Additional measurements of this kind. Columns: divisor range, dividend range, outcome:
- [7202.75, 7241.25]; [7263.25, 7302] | 1.16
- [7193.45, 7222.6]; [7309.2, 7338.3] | 1.29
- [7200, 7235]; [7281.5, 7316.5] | 1.22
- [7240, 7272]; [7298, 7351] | 1.12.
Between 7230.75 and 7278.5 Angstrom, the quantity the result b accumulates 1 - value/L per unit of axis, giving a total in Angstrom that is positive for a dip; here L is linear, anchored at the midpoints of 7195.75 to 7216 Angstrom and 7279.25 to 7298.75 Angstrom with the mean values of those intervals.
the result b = -1.56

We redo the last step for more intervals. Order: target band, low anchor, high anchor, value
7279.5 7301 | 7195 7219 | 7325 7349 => -0.88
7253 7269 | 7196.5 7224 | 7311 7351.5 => -0.66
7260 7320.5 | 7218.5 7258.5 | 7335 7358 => -1.32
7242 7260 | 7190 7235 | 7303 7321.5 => -0.45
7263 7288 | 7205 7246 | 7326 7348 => -0.74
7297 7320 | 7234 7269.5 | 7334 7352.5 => -0.57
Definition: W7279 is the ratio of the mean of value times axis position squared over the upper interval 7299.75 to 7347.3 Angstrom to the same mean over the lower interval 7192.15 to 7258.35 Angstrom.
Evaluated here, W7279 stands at 1.21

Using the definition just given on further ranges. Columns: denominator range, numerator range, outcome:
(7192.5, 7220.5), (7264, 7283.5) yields 1.21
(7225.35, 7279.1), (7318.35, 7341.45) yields 1.13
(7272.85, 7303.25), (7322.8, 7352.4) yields 1.05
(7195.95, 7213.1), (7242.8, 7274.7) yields 1.22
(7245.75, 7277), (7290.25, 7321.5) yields 1.08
